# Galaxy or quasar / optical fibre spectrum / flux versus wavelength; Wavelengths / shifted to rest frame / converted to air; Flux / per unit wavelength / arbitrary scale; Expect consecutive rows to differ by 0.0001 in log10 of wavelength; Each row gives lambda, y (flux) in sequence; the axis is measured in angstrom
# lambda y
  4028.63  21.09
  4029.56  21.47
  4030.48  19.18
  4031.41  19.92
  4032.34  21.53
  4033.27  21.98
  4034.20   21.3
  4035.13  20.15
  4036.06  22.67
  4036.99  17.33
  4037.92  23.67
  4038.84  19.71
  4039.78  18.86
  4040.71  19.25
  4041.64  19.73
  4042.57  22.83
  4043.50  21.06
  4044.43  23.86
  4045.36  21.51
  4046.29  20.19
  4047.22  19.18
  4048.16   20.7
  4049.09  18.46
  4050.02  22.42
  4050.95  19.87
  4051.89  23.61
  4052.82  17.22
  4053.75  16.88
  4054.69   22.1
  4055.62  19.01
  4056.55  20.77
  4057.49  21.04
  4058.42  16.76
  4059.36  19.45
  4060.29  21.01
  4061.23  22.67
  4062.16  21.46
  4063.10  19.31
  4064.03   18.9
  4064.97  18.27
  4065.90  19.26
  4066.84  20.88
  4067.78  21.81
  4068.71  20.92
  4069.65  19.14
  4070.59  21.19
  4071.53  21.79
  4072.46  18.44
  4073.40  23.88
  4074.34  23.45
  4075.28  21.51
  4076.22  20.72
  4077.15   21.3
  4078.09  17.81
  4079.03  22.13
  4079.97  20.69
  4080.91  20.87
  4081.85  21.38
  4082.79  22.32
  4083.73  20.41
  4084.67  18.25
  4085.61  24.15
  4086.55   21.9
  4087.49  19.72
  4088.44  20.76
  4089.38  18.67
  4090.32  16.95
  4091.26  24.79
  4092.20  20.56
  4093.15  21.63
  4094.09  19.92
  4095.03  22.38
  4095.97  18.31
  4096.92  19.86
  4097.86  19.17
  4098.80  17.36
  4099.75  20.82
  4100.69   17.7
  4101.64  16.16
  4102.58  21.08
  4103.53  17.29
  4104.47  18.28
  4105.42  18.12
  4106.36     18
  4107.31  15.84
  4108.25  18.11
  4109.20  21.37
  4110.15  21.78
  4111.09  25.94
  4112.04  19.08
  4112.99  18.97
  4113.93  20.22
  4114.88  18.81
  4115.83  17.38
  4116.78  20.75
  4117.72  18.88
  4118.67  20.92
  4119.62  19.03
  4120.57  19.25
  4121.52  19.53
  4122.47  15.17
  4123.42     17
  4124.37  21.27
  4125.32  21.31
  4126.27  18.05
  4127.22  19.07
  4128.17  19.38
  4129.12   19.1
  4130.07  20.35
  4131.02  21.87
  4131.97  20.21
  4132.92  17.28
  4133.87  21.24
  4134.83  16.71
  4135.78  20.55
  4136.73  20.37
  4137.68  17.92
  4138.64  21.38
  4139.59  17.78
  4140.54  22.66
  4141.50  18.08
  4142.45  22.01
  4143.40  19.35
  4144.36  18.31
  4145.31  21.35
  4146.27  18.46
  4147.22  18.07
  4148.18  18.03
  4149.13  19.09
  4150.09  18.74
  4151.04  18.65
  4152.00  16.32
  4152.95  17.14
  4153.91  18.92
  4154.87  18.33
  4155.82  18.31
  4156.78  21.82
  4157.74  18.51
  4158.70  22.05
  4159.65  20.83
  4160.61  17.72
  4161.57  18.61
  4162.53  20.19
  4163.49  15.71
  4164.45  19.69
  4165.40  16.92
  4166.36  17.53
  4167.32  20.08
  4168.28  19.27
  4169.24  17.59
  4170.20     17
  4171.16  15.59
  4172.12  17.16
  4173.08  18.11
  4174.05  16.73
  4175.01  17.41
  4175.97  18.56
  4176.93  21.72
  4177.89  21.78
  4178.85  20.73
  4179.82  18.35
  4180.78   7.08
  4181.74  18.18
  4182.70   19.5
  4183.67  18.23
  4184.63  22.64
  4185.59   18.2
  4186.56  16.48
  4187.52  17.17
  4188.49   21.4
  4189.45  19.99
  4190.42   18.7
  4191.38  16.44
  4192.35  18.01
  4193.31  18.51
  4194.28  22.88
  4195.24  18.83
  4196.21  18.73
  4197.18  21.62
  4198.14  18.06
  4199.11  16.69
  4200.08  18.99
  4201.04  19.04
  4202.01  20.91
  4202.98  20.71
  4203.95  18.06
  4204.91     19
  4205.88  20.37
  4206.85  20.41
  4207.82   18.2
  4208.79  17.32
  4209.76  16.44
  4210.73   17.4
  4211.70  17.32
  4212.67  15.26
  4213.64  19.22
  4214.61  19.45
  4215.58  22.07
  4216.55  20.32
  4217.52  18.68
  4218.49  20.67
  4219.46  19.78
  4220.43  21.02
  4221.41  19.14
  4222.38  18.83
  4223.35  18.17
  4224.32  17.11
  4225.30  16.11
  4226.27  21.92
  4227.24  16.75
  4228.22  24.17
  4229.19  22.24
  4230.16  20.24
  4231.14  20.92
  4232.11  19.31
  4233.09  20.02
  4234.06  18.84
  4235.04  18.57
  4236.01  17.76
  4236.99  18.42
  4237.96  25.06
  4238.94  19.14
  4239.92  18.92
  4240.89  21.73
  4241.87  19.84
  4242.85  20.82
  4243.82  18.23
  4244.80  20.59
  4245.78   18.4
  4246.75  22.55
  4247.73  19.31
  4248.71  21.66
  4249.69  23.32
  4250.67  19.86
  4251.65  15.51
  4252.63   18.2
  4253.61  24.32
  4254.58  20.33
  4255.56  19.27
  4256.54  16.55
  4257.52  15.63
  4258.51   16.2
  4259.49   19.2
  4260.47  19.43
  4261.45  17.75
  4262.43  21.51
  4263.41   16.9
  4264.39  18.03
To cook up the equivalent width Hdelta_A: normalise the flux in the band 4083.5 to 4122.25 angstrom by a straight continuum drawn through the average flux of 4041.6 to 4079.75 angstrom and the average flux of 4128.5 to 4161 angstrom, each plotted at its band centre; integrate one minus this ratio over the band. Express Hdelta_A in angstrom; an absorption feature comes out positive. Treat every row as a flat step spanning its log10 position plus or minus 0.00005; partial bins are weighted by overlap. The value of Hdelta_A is 0.5 angstrom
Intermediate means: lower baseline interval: 20.6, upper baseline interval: 19.3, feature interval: 19.7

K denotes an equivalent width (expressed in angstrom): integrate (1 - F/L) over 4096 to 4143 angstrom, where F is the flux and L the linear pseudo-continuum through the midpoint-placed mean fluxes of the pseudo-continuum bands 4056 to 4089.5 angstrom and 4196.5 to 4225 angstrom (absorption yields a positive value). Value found 1.7 angstrom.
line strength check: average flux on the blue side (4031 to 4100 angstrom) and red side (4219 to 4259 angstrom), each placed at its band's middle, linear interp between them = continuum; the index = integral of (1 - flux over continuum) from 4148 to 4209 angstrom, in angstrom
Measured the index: 3.9 angstrom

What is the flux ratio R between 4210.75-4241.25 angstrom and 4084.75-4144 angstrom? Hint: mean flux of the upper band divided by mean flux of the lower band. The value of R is 1.0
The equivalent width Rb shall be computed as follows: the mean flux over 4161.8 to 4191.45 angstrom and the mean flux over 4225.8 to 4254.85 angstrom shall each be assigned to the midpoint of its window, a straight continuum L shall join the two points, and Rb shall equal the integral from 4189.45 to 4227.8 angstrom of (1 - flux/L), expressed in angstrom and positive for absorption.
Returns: 0.6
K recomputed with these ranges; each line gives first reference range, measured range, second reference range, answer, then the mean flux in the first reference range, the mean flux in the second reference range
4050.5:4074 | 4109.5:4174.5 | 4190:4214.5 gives 0.8 angstrom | 20.2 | 18.7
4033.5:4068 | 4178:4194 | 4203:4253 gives 1.2 angstrom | 20.4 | 19.5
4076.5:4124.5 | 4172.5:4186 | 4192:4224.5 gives 0.6 angstrom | 19.8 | 19.1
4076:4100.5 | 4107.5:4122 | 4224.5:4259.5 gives 0.3 angstrom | 20.5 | 19.7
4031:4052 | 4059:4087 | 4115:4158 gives -0.8 angstrom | 20.8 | 19.2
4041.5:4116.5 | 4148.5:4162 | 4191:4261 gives 0.6 angstrom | 20.2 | 19.4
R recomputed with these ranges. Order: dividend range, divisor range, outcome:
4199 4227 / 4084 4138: 0.97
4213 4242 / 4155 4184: 1.08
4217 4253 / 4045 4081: 0.97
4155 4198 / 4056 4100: 0.91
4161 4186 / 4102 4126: 0.94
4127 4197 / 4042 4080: 0.92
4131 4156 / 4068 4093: 0.91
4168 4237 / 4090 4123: 0.97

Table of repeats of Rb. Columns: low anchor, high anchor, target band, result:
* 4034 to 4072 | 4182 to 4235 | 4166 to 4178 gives 0.7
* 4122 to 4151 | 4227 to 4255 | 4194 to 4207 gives 0.2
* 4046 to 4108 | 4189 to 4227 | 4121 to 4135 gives 0.3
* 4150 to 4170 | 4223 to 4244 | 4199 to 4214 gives 0.7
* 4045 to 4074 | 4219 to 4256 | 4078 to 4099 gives -0.3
